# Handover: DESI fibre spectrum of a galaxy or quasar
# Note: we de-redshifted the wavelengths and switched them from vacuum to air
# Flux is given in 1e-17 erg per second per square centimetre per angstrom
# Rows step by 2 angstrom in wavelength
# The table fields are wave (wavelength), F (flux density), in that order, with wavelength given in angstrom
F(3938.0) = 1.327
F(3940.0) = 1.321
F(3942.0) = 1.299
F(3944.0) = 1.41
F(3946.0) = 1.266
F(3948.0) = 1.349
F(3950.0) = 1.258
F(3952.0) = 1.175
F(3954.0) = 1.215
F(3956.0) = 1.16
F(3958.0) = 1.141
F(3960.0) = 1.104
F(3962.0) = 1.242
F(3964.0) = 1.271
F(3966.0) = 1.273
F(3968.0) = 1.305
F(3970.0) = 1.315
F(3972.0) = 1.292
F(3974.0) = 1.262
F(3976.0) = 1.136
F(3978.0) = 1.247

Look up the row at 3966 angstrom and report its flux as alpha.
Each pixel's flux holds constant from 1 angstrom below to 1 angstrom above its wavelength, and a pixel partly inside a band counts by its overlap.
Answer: 1.273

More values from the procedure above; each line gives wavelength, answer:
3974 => 1.262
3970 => 1.315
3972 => 1.292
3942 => 1.299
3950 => 1.258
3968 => 1.305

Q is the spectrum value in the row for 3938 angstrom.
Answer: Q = 1.327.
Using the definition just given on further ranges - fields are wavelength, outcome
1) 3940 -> 1.321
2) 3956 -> 1.16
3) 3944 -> 1.41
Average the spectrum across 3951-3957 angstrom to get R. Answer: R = 1.18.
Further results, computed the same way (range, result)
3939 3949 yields 1.33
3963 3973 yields 1.29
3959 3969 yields 1.24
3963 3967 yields 1.27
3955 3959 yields 1.15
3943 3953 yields 1.29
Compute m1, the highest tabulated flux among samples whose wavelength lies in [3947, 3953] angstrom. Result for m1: 1.349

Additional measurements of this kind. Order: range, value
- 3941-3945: 1.41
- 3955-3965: 1.271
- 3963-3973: 1.315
